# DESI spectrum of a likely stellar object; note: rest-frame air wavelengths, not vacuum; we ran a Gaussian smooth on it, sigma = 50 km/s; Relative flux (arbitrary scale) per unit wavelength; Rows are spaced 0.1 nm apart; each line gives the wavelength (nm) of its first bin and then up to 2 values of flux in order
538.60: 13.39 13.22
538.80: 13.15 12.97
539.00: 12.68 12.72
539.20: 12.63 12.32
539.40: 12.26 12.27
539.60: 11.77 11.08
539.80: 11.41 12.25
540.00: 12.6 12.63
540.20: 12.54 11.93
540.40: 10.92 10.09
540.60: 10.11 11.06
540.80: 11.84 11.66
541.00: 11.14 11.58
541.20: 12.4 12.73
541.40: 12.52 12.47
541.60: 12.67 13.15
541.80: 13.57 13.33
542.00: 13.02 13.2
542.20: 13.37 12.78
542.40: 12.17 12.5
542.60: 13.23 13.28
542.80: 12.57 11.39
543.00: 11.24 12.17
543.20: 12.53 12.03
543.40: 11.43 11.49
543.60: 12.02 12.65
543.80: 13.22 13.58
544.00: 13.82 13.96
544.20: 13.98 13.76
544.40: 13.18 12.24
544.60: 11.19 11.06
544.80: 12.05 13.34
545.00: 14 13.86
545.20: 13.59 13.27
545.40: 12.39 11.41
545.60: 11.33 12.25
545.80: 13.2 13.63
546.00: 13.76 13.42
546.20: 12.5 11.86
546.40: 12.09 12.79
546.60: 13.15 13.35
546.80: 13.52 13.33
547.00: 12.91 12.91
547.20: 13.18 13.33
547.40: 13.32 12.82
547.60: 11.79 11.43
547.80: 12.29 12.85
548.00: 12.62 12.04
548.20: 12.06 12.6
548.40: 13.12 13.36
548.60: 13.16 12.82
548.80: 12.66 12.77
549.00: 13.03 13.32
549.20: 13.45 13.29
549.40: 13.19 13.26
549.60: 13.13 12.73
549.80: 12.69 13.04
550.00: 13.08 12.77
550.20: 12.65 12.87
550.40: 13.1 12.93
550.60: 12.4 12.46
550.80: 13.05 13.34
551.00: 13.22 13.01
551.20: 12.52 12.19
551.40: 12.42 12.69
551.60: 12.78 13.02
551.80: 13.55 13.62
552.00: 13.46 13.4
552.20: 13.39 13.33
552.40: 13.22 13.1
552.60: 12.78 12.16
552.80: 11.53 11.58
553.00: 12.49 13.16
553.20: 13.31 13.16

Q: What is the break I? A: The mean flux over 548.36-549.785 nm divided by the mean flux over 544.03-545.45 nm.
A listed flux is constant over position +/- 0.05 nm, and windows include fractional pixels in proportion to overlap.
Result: 1.0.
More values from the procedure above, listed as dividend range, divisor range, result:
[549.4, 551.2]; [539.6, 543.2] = 1.06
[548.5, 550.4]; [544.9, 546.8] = 1.01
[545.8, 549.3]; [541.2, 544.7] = 1.01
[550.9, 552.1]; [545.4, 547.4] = 1.01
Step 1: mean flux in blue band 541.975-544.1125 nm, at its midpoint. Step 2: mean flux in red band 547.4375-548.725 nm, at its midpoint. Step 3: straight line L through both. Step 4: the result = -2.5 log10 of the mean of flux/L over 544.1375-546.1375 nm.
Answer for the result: -0.02 mag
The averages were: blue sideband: 12.6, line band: 12.8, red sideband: 12.5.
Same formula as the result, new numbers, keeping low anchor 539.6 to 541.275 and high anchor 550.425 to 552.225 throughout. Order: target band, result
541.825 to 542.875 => -0.10 mag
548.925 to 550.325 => -0.02 mag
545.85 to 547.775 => -0.04 mag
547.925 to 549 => -0.01 mag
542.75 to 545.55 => -0.05 mag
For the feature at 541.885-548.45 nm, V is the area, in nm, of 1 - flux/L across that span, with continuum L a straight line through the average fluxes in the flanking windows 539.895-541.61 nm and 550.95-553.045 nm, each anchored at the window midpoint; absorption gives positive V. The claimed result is -0.275 nm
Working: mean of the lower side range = 11.8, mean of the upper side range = 12.8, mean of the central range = 12.7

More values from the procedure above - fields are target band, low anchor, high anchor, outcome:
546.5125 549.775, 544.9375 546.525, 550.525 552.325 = 0.00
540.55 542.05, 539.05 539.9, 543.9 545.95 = 0.02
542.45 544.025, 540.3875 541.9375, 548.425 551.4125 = -0.03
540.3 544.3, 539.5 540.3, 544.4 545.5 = -0.02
